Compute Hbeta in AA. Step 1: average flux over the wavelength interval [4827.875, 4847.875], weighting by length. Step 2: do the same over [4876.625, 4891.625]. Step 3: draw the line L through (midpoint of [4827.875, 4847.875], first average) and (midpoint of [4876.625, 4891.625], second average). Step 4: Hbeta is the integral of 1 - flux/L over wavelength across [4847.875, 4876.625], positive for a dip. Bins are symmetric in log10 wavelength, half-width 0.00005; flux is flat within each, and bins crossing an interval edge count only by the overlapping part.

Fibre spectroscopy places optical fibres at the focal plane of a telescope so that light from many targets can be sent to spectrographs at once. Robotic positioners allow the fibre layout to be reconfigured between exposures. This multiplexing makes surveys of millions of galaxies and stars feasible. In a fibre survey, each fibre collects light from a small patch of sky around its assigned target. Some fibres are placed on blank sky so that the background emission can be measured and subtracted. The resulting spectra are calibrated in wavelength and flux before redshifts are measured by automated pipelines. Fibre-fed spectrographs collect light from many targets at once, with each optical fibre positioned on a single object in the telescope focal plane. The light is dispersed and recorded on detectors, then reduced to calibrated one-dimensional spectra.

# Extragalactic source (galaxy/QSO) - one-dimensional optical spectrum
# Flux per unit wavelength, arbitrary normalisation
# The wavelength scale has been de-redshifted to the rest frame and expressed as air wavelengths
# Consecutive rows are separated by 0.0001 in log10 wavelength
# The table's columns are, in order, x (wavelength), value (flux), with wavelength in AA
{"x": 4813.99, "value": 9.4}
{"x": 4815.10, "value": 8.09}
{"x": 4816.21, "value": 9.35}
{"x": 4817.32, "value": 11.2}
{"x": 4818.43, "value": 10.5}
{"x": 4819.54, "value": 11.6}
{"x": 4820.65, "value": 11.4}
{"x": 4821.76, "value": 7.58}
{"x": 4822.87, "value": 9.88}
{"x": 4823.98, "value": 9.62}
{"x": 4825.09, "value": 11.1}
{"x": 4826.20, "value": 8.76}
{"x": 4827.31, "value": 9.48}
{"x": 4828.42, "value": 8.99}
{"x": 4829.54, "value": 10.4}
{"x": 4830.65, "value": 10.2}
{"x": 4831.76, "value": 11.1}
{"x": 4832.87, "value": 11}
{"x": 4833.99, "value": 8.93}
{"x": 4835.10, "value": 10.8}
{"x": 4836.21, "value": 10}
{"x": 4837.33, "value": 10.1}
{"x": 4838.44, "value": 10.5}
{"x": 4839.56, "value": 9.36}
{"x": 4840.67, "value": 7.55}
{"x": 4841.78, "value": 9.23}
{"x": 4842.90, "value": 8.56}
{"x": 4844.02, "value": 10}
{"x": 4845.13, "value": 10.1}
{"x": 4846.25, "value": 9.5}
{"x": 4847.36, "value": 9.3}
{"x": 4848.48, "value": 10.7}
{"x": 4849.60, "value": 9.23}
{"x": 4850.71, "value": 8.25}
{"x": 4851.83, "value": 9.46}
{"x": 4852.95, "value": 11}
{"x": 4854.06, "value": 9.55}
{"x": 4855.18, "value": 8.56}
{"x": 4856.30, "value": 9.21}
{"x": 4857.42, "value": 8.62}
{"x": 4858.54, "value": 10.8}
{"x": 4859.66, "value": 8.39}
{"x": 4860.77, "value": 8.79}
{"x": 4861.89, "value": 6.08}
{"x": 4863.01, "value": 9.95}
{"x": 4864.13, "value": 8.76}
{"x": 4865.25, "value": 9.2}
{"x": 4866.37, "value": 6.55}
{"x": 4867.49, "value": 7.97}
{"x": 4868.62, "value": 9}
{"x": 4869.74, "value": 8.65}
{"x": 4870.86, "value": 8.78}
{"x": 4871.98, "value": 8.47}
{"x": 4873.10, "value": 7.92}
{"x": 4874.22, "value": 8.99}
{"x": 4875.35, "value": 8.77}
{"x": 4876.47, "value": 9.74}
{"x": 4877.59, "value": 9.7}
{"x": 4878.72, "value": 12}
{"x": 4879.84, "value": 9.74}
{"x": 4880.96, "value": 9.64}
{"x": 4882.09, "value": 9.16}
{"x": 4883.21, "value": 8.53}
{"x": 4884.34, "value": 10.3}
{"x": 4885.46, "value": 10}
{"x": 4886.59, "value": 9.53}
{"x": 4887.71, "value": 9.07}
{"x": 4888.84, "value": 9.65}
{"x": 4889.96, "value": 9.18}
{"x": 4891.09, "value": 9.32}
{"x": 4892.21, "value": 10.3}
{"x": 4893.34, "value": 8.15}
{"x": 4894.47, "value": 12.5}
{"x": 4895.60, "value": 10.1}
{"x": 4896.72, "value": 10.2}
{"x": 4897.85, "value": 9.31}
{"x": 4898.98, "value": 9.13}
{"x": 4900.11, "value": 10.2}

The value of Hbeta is 2.5 AA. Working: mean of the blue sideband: 9.76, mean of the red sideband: 9.68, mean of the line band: 8.89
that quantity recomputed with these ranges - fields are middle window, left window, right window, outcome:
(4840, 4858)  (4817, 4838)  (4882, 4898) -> 1.2 AA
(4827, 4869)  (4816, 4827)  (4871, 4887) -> 2.0 AA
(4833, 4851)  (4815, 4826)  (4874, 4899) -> 0.7 AA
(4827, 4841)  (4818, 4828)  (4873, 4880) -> 0.0 AA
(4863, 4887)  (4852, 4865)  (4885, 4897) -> 0.8 AA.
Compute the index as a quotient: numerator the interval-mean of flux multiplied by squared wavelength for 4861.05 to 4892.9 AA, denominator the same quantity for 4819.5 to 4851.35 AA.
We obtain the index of 1.0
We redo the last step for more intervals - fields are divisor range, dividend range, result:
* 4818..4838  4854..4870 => 0.87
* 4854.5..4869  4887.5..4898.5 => 1.15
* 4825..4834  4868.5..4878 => 0.90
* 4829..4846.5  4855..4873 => 0.88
